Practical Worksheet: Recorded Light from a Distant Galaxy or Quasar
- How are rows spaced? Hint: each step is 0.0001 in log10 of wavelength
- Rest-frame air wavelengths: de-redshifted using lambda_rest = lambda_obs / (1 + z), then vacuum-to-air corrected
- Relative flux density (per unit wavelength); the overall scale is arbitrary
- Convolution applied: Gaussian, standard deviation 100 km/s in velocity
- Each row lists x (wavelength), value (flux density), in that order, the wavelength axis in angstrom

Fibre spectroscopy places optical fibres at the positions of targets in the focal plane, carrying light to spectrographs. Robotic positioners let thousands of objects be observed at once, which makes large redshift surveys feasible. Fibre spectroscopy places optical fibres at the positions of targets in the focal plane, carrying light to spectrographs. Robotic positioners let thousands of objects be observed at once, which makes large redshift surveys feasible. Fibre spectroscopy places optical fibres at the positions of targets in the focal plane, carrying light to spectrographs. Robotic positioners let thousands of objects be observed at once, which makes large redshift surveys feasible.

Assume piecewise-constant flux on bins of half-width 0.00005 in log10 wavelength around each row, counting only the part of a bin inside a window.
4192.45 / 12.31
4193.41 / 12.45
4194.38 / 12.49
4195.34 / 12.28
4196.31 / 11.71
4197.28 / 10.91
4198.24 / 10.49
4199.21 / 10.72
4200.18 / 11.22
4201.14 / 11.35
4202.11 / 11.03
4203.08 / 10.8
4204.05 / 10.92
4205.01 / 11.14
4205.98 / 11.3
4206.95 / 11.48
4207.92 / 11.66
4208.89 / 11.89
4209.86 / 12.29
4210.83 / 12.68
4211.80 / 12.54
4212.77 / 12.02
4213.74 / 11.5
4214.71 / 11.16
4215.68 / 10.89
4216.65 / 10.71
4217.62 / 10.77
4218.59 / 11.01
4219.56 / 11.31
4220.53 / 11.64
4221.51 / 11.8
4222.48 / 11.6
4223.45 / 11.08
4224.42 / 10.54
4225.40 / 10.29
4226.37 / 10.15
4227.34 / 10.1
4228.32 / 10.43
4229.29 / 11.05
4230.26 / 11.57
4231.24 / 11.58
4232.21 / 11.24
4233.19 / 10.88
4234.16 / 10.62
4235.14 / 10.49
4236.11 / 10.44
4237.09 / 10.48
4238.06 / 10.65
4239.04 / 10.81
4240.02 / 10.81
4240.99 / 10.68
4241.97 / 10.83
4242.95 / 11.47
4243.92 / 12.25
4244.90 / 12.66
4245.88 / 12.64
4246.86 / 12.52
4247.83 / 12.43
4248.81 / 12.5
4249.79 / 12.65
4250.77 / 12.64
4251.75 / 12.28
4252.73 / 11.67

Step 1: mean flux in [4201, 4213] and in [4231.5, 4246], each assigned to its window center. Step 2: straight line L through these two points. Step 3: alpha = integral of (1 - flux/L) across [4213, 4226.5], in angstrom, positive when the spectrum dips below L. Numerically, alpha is 0.4 angstrom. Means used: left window 11.6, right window 11.1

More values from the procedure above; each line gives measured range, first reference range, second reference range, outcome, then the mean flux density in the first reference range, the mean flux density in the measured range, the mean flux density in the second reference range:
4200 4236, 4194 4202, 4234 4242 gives -0.6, 11.4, 11.2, 10.6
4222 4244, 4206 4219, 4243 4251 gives 2.3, 11.6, 10.8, 12.5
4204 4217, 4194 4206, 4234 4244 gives -0.6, 11.3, 11.6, 10.8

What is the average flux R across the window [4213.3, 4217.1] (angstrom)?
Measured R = 11.1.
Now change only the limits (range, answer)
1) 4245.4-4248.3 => 12.6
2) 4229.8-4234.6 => 11.2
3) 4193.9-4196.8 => 12.2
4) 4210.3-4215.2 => 12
